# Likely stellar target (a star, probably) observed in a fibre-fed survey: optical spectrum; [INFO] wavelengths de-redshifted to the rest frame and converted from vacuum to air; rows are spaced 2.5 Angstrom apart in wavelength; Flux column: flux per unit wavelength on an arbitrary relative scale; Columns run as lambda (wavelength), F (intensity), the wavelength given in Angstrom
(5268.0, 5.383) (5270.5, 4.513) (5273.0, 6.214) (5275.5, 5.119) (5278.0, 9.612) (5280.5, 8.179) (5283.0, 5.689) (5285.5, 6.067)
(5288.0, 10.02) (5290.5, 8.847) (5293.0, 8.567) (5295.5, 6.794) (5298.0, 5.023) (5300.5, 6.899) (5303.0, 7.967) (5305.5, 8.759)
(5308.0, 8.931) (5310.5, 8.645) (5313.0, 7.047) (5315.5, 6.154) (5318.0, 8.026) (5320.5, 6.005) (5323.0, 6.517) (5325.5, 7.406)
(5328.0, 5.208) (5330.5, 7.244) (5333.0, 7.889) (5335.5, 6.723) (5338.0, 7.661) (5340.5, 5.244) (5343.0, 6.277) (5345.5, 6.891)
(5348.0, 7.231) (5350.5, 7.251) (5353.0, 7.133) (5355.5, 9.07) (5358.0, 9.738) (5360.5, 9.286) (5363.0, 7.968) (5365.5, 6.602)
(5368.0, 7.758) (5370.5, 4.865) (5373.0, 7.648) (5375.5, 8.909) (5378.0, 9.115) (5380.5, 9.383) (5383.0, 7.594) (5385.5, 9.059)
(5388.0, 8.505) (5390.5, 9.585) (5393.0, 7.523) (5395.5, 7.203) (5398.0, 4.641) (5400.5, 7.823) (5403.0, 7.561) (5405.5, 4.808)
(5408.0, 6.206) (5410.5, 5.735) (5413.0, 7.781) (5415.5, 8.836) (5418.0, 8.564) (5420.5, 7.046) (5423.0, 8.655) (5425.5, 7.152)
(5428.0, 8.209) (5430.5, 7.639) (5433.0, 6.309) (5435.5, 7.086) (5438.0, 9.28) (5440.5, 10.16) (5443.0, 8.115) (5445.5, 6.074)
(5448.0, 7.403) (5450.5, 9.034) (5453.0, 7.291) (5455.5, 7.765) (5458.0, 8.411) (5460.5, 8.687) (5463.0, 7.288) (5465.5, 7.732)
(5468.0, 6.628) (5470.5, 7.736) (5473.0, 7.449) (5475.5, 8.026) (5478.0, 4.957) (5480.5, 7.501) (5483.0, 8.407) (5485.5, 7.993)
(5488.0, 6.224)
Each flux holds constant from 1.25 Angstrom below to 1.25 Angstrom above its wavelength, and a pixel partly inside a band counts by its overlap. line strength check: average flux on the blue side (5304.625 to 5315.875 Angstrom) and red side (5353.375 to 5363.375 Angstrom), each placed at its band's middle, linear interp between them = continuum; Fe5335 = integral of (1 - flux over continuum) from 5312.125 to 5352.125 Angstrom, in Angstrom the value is 7.7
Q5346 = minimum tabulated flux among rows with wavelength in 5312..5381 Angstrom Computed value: 4.865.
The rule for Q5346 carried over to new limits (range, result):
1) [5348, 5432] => 4.641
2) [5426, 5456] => 6.074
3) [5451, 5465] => 7.288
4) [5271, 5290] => 5.119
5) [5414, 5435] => 6.309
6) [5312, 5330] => 5.208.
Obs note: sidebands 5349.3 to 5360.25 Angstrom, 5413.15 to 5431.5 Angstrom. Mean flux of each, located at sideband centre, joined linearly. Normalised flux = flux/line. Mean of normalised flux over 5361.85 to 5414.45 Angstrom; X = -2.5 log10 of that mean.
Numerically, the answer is 0.105 mag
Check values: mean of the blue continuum 8.39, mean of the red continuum 8.01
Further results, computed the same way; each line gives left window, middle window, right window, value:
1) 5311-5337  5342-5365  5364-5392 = -0.04 mag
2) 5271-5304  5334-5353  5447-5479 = 0.09 mag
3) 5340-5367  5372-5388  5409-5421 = -0.14 mag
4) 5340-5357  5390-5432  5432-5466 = 0.05 mag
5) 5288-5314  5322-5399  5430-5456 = 0.05 mag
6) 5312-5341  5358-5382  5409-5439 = -0.12 mag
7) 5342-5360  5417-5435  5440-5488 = 0.01 mag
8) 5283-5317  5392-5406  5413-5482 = 0.16 mag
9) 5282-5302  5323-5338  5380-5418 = 0.06 mag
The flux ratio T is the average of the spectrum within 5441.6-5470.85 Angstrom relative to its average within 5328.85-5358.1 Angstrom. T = 1.06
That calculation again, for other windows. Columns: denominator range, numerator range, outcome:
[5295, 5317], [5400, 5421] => 0.97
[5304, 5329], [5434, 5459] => 1.10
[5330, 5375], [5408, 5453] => 1.05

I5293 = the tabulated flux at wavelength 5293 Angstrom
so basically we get 8.567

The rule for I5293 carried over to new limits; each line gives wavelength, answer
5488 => 6.224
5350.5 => 7.251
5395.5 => 7.203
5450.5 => 9.034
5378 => 9.115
